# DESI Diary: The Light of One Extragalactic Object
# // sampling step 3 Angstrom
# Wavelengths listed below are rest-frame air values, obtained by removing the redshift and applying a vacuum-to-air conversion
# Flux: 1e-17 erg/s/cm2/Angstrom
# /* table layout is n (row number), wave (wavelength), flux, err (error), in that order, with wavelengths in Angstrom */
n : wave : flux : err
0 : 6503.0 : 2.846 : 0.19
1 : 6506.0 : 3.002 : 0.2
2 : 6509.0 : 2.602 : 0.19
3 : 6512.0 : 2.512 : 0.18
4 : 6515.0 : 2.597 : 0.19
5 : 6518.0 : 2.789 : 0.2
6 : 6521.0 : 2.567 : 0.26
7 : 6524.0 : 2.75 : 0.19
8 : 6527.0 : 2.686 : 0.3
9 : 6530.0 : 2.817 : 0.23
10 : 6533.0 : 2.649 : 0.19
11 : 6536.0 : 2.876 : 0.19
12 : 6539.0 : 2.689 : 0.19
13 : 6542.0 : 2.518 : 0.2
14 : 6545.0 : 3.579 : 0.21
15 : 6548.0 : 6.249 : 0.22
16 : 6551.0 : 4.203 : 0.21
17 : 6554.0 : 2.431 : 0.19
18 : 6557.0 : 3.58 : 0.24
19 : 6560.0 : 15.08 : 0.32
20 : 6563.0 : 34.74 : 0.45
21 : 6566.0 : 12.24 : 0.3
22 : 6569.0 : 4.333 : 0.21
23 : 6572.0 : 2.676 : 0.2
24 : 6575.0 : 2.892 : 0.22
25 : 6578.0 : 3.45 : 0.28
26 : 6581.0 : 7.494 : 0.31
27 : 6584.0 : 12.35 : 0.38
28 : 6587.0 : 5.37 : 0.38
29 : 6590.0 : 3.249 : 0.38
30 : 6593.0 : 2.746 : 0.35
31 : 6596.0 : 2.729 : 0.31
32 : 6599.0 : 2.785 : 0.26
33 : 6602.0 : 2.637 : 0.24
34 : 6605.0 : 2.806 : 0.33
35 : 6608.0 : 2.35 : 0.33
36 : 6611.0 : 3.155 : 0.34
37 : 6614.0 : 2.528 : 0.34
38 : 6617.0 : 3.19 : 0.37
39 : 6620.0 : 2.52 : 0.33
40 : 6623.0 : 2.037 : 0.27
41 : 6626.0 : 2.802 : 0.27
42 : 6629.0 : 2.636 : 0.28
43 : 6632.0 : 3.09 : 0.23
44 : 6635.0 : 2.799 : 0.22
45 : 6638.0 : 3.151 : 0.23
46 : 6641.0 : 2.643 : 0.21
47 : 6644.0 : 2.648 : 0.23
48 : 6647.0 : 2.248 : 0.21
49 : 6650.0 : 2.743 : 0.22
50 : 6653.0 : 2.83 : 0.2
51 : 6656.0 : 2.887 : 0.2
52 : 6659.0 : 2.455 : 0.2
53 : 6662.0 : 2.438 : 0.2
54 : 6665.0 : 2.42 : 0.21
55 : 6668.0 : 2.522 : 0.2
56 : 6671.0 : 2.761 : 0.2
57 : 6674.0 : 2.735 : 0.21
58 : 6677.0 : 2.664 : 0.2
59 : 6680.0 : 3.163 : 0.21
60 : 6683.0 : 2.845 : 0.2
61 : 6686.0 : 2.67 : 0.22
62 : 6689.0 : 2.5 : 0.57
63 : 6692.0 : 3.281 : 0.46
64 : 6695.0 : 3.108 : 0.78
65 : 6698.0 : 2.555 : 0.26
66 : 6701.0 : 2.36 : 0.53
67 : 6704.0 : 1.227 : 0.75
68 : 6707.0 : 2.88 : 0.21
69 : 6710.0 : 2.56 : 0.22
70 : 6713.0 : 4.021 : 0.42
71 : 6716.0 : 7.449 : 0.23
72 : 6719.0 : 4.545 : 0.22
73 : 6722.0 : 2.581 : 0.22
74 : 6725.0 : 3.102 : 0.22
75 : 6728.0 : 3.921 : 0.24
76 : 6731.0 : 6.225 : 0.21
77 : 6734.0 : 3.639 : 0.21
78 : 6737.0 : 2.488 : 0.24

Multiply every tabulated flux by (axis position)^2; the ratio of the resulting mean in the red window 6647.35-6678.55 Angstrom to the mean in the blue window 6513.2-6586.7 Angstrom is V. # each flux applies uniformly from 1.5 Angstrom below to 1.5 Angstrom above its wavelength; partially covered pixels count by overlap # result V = 0.5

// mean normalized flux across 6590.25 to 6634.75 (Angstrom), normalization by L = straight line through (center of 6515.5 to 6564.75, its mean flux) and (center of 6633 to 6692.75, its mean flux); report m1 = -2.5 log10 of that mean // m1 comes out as 0.41 mag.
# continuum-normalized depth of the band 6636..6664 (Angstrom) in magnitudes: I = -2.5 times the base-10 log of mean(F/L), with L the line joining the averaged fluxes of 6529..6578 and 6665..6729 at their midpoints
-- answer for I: 0.50 mag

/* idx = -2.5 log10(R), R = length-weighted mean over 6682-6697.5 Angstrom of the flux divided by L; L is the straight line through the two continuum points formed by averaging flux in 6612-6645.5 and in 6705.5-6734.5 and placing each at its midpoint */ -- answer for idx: 0.27 mag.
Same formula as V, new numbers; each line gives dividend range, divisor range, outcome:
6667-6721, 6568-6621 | 0.83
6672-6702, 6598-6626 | 1.07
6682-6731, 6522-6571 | 0.53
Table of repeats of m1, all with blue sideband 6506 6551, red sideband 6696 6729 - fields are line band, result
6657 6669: 0.31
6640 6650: 0.27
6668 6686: 0.18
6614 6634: 0.19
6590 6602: 0.13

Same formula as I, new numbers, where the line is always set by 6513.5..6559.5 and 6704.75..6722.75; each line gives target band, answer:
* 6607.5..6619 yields 0.270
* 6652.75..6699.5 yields 0.365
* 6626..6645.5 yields 0.294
